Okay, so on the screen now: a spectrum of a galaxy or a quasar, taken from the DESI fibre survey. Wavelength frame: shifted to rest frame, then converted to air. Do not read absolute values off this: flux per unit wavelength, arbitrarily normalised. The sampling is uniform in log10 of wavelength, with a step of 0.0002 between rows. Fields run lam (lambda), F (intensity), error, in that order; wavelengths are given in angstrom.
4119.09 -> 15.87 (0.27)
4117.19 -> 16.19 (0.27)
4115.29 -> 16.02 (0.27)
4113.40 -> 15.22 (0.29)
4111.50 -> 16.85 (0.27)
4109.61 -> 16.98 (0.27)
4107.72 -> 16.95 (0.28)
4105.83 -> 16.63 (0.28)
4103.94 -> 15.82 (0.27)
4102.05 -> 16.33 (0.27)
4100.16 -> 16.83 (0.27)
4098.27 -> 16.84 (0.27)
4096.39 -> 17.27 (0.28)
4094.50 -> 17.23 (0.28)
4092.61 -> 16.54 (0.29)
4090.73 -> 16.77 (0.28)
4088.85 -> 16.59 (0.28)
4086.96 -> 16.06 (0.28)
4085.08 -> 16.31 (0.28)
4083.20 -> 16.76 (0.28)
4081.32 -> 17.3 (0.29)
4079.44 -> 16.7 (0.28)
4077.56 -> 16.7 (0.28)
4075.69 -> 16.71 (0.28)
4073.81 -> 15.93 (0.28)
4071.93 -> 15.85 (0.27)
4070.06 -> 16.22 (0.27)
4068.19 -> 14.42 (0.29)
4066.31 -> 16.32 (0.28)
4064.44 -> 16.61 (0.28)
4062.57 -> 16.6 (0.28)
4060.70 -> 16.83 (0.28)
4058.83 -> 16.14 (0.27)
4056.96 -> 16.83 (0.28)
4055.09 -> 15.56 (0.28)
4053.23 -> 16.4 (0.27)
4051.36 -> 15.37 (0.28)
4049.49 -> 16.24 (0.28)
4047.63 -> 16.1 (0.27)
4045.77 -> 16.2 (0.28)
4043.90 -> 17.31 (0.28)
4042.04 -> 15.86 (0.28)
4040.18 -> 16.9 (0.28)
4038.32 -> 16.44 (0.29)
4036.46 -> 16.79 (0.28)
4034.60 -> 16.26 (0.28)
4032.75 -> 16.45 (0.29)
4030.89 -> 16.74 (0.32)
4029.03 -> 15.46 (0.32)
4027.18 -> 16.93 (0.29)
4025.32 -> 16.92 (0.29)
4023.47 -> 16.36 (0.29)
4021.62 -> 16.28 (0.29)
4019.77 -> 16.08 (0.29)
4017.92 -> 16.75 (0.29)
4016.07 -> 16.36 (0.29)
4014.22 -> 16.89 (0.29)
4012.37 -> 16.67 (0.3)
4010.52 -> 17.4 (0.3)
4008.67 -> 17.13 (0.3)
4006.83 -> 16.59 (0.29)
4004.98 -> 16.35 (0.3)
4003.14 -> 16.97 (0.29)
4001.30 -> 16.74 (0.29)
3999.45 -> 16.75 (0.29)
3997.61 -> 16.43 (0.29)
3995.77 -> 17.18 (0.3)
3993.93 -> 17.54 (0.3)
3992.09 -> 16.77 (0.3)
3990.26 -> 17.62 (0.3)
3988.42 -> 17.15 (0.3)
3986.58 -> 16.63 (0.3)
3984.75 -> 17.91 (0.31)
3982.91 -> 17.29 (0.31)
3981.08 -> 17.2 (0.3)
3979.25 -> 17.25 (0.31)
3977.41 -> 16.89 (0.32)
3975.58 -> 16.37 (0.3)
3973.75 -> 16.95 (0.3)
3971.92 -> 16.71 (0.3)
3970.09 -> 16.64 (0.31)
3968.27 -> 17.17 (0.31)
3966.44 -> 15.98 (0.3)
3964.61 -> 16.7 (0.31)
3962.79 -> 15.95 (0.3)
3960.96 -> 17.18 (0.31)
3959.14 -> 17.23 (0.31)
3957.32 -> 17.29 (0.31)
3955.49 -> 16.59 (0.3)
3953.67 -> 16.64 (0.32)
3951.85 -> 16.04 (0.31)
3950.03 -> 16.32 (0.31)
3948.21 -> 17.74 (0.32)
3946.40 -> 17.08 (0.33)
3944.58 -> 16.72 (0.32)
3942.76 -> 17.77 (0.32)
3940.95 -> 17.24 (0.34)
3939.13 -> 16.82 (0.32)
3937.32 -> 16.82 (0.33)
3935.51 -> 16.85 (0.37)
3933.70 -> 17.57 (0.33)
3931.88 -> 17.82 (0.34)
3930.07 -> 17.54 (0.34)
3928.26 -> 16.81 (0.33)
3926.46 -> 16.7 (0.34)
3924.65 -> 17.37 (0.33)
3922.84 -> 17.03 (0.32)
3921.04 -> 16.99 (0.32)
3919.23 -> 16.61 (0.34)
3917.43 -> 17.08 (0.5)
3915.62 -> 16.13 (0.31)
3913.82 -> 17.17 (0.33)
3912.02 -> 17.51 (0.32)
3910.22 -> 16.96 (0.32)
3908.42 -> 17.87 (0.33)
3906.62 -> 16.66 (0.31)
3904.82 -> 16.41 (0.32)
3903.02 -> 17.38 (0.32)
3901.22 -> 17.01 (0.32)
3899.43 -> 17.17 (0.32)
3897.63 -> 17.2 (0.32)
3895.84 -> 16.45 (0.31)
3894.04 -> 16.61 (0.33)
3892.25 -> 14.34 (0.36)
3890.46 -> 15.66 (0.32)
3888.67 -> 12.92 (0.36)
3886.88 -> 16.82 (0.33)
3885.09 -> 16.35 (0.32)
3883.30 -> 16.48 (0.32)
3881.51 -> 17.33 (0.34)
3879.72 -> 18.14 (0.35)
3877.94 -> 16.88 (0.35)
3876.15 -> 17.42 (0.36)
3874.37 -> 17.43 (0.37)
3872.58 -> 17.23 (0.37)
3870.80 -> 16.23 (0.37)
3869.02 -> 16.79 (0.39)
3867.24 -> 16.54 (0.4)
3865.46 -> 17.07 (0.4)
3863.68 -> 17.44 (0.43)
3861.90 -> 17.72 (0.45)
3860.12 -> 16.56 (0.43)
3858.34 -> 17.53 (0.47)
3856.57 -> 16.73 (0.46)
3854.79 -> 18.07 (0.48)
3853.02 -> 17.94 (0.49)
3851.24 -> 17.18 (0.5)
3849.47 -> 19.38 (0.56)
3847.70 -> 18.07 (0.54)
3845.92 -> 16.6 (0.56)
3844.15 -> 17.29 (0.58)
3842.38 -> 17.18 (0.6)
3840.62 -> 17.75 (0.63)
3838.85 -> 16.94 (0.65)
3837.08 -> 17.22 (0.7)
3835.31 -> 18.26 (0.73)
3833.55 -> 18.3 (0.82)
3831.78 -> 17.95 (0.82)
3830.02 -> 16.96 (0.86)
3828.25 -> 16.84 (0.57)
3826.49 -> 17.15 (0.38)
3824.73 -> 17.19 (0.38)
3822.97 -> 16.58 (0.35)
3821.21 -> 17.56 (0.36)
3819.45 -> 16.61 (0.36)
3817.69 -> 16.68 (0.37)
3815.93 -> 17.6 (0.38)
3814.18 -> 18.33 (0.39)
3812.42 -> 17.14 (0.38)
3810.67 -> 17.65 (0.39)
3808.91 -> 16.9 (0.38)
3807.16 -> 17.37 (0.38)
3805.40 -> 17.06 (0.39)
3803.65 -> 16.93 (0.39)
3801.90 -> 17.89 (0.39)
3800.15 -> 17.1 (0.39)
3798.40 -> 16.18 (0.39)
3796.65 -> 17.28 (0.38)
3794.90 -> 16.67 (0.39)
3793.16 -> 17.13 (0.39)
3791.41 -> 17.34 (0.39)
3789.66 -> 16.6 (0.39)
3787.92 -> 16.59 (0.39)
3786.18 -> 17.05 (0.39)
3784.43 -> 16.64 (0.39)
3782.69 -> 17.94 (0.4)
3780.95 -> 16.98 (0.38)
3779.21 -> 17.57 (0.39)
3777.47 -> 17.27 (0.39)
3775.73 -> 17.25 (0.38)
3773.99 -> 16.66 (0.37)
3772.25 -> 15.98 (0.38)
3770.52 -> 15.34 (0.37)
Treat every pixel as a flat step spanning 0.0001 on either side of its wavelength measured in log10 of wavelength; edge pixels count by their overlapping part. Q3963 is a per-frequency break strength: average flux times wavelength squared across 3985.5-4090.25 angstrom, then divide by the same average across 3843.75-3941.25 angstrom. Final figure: 1.0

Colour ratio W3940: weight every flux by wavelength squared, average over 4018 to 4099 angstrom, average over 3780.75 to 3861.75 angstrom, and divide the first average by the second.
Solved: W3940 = 1.1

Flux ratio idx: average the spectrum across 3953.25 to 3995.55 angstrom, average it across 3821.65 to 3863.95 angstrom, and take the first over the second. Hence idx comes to 0.97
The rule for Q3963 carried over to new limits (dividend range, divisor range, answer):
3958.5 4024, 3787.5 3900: 1.06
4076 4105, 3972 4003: 1.03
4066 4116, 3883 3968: 1.07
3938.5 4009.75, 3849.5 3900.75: 1.06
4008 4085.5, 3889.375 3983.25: 1.03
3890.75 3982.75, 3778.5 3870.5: 1.04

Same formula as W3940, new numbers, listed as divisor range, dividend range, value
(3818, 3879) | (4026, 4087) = 1.05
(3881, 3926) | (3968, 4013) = 1.07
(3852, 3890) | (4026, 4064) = 1.06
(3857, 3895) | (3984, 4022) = 1.08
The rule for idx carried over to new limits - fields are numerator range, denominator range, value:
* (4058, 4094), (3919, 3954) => 0.96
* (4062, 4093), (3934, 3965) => 0.97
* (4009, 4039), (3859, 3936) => 0.98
